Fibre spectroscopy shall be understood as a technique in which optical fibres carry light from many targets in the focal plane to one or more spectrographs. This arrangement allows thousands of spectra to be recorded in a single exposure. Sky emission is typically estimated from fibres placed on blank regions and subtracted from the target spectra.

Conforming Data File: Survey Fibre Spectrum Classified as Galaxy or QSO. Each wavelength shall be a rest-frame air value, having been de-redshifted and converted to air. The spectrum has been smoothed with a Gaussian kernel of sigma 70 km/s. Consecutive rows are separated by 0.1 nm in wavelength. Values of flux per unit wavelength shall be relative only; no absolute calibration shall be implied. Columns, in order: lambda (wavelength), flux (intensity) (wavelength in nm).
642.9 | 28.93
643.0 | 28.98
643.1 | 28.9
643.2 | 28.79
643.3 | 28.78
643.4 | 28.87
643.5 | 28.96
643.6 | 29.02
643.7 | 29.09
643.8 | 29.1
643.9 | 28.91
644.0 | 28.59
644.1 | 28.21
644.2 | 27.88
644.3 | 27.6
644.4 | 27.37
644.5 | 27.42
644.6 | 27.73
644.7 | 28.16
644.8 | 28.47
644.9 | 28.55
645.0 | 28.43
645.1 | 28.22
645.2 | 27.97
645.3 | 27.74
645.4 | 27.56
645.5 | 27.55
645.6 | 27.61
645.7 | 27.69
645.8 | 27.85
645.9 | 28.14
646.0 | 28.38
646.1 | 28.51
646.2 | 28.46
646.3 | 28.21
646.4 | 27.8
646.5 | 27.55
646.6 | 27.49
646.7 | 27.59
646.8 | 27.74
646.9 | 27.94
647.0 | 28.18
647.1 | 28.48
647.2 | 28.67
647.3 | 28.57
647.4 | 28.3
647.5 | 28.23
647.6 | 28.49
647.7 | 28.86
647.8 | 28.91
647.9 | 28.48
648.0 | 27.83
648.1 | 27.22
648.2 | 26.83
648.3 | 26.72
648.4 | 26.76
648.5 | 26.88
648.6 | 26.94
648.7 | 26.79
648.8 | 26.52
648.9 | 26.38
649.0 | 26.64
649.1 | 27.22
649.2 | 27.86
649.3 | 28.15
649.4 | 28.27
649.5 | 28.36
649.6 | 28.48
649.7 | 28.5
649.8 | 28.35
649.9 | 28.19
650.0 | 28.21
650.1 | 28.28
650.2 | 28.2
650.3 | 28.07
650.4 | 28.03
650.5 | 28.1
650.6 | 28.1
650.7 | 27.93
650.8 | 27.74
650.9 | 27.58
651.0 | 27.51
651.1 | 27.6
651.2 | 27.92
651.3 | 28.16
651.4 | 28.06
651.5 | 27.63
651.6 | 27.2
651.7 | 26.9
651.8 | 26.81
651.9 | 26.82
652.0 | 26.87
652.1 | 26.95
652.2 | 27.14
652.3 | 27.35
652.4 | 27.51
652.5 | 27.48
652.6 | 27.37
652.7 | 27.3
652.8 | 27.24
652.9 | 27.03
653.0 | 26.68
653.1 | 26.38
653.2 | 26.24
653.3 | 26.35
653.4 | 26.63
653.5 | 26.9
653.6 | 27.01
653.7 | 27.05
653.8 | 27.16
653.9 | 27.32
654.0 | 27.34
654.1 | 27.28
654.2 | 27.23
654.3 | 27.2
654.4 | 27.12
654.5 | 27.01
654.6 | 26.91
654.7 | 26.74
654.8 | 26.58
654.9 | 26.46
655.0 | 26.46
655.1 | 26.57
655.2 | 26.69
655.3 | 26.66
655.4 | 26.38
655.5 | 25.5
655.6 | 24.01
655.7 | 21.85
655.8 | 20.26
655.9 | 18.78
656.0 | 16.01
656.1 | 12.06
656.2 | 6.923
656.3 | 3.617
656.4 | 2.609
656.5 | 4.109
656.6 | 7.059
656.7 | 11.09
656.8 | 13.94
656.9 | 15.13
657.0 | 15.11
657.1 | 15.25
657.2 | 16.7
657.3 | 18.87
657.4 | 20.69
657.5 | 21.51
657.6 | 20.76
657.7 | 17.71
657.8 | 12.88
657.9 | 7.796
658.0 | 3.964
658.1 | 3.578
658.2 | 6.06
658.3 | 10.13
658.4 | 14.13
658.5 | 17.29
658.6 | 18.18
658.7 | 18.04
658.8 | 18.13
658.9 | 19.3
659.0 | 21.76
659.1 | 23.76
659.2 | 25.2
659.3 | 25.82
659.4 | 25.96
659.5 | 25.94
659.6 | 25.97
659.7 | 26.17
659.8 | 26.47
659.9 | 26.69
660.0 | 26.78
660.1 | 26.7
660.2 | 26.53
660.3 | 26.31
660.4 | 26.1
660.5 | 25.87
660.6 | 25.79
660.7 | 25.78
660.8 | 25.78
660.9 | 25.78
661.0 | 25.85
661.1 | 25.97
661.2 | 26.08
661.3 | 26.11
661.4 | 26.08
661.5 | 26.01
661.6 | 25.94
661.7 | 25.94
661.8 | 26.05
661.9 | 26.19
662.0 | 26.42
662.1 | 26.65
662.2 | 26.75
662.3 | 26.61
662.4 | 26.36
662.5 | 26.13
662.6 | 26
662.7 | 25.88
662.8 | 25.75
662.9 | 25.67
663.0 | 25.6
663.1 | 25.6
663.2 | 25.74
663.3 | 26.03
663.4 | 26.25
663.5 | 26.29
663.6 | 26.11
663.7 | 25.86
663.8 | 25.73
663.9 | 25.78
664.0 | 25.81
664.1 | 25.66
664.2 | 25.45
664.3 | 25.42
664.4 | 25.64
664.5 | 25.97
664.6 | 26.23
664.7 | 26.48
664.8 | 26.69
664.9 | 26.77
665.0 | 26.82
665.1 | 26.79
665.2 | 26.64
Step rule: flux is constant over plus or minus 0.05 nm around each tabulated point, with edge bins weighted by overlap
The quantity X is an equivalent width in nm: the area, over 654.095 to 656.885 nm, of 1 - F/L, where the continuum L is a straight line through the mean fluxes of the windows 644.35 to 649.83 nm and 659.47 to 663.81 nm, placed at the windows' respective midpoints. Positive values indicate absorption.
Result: 0.72 nm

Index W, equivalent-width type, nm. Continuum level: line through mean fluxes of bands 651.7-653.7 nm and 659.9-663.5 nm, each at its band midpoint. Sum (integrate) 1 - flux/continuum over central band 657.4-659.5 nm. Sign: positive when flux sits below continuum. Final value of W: 0.75 nm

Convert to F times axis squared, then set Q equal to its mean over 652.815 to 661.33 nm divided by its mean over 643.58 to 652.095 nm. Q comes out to 0.79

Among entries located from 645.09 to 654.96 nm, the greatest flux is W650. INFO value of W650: 28.91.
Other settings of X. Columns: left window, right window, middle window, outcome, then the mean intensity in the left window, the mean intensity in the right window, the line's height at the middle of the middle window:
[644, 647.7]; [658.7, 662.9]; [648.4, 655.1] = -0.073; 28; 25.5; 27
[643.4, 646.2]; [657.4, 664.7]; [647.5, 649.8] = -0.048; 28.2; 23.4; 27.1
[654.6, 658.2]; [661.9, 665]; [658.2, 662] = -0.362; 16.9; 26.1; 21.7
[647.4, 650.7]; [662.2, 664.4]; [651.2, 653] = 0.007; 27.8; 25.9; 27.4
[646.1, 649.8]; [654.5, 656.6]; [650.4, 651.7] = -0.176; 27.8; 19.6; 24.5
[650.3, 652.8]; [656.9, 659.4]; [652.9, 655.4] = -0.401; 27.5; 16.5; 23.2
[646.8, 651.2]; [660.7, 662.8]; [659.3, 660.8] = 0.009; 27.8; 26.1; 26.3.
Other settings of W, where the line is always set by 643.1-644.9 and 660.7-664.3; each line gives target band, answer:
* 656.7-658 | 0.54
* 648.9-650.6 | -0.02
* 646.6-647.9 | -0.01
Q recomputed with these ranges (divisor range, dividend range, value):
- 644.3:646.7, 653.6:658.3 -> 0.70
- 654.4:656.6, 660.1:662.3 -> 1.33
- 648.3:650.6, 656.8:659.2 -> 0.58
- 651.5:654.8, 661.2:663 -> 0.99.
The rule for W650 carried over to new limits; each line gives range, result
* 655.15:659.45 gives 26.69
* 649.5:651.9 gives 28.5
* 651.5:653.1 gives 27.63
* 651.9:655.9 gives 27.51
